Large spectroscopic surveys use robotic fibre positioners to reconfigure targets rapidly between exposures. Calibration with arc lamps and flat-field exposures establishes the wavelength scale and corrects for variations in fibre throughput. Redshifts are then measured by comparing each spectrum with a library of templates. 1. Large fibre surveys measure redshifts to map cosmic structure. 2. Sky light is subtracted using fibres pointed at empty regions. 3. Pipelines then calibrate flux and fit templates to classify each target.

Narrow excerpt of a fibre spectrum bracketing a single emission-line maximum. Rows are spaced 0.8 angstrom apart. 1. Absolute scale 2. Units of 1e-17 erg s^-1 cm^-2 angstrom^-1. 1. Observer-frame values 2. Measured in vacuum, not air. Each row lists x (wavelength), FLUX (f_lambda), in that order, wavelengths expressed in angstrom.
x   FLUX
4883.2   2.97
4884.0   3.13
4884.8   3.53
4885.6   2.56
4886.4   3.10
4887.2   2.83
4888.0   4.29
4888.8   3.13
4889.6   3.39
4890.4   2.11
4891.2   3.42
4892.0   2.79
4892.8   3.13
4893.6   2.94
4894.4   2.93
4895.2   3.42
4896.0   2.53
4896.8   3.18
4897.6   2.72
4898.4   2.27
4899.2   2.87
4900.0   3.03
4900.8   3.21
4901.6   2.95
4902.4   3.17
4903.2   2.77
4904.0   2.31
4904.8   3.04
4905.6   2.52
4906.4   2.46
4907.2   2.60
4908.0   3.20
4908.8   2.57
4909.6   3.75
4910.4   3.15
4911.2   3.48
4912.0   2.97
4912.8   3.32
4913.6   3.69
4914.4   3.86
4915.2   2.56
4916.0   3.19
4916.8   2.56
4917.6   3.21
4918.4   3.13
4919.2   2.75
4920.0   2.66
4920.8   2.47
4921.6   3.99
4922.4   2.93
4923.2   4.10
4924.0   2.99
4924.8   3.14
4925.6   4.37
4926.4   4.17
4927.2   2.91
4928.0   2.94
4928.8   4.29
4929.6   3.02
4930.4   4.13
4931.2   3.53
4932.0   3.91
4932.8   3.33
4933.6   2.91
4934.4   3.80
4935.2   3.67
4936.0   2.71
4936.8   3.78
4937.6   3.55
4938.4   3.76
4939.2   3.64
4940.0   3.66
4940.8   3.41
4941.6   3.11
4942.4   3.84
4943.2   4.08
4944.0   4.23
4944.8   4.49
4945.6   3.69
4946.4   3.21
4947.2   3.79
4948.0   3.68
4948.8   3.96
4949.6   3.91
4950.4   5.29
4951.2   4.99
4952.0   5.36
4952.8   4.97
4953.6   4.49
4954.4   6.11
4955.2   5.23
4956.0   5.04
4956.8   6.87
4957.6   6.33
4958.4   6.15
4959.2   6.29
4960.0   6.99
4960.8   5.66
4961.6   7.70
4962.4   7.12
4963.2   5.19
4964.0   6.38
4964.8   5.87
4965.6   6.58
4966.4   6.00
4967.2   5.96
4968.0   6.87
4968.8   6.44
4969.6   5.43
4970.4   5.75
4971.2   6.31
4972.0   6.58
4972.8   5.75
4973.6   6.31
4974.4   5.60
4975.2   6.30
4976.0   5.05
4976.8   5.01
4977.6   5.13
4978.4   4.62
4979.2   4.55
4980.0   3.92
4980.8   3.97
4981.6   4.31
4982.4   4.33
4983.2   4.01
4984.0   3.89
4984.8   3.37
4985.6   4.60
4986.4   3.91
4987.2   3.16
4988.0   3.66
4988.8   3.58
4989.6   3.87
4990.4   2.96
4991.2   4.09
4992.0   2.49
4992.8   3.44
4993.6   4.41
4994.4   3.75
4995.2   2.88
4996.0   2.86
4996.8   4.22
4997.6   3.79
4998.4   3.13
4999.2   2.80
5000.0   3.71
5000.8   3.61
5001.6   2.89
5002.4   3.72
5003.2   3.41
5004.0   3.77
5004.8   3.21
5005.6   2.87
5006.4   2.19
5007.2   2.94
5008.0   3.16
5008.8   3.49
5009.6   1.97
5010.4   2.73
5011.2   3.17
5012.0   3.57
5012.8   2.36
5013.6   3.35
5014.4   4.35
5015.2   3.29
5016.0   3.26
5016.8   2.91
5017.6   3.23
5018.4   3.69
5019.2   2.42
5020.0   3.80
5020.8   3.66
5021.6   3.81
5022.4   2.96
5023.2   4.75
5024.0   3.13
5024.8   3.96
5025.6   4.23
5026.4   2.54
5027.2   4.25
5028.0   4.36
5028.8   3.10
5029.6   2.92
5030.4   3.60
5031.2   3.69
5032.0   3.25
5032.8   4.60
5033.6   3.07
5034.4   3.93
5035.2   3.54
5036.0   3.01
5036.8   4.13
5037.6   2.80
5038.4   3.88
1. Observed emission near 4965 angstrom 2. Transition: Mg II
